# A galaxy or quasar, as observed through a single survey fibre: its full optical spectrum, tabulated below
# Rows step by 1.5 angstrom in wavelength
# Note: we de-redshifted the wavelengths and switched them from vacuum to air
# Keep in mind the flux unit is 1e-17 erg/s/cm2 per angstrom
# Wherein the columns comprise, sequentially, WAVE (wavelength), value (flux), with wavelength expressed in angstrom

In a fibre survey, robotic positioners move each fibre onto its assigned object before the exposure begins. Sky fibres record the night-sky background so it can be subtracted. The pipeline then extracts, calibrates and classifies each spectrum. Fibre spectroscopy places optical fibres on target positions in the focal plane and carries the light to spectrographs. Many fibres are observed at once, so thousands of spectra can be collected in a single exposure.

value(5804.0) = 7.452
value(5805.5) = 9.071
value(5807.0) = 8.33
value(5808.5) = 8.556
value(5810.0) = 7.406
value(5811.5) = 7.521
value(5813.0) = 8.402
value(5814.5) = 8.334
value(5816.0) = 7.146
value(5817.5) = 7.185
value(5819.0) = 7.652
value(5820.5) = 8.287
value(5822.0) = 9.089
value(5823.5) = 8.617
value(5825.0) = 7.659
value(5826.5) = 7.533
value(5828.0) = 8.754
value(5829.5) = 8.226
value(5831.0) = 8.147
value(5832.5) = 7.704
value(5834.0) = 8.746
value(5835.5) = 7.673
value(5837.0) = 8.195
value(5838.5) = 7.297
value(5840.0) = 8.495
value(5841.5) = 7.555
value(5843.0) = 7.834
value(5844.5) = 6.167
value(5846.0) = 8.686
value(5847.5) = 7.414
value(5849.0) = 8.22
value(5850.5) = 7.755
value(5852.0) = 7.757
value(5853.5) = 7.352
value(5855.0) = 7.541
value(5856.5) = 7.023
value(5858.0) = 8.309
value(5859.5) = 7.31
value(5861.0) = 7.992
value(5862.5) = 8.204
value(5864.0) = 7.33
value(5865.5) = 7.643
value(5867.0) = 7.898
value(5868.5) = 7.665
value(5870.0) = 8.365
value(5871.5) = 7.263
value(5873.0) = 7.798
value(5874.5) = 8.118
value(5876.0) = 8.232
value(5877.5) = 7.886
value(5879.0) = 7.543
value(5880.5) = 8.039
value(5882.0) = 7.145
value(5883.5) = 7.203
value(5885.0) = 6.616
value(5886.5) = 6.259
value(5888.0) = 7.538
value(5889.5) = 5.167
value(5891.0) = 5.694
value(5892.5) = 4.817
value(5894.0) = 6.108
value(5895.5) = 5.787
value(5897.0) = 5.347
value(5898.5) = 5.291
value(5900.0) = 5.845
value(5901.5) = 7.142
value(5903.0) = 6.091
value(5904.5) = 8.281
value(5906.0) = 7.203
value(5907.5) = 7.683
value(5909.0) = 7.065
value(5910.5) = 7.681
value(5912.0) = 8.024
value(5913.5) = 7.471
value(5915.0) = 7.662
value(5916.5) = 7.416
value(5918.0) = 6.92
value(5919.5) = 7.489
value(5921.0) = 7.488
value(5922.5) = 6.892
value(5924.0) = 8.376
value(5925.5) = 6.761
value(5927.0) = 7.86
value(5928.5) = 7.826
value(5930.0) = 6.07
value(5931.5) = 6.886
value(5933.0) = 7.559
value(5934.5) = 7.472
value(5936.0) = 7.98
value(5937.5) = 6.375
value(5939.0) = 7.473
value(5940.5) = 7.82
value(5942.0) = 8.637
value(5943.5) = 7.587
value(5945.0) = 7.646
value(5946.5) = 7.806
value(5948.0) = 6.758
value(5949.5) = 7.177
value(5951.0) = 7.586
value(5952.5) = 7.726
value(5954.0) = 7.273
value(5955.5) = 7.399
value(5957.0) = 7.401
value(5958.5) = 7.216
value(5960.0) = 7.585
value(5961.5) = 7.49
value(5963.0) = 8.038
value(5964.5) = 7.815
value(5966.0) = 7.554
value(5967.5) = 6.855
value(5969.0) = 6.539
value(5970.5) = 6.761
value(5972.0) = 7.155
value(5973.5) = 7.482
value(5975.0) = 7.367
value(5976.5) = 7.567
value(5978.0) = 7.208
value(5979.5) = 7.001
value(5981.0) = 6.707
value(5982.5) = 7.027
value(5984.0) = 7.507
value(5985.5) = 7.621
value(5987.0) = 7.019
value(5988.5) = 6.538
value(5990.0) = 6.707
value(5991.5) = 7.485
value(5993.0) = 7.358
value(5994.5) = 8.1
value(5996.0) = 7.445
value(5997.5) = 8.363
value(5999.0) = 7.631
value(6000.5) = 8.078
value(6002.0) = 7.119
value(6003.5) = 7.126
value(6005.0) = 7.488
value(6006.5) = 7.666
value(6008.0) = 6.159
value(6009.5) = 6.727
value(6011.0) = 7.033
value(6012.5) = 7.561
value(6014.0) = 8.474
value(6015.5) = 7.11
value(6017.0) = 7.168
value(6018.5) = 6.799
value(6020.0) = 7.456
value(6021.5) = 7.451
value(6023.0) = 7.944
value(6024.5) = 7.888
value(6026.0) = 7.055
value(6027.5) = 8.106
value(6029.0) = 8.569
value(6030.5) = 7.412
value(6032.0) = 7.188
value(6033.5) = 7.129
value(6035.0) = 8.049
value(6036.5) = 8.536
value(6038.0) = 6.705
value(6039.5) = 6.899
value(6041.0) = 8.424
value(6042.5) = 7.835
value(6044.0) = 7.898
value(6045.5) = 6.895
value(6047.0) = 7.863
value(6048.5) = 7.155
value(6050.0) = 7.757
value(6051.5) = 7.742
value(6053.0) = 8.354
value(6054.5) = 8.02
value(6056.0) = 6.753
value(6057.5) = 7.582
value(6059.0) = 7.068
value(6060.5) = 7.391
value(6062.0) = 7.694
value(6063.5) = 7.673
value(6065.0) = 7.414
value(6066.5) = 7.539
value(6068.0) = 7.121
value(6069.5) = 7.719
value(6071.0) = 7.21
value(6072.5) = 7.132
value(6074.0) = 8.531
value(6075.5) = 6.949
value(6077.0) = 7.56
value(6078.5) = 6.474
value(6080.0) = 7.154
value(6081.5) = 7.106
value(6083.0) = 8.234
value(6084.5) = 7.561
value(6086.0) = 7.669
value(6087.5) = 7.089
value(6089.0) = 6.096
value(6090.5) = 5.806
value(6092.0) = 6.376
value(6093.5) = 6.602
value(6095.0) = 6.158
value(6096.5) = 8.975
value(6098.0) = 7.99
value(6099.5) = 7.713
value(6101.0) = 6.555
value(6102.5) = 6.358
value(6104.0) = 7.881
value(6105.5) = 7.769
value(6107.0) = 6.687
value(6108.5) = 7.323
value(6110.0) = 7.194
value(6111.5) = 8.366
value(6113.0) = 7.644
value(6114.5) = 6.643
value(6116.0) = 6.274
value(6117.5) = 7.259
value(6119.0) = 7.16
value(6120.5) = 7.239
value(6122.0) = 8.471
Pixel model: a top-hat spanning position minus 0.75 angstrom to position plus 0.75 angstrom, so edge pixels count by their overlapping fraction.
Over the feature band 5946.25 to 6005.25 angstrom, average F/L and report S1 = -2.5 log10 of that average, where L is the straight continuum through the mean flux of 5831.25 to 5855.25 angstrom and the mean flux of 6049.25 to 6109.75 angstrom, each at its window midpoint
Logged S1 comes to 0.03 mag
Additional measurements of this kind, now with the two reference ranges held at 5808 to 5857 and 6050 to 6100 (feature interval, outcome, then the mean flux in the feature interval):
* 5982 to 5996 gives 0.04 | 7.28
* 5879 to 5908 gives 0.19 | 6.5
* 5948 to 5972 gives 0.04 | 7.34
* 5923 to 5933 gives 0.05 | 7.31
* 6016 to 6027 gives 0.01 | 7.4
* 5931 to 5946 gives 0.01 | 7.56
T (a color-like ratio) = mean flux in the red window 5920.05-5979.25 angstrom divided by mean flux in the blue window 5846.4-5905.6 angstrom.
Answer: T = 1.03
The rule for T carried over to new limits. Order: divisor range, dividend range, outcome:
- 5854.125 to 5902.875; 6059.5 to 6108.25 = 1.03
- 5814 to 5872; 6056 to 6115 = 0.93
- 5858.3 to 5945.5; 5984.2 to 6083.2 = 1.03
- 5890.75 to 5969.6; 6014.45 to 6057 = 1.06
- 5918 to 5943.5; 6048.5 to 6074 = 1.01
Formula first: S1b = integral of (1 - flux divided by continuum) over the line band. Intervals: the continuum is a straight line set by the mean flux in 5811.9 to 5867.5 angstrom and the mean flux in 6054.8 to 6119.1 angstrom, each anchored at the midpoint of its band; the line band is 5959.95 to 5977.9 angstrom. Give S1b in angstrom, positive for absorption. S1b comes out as 0.49 angstrom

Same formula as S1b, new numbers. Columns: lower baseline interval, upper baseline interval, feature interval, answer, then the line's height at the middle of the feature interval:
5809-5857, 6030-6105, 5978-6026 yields 1.1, 7.52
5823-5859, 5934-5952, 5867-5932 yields 5.0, 7.67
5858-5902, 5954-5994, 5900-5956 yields -2.0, 7.14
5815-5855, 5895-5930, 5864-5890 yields 0.0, 7.46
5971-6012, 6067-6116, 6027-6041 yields -0.8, 7.26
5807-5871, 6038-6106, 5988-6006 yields 0.1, 7.53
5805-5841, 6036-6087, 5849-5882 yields 0.9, 7.97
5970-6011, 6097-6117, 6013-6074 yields -2.4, 7.28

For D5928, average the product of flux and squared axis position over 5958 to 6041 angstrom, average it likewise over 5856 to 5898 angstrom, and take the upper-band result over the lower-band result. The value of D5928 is 1.08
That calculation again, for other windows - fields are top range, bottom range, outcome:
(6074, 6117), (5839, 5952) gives 1.05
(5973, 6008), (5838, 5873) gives 1.00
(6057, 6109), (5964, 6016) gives 1.03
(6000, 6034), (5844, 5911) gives 1.08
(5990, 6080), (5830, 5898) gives 1.08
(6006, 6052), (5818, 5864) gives 1.01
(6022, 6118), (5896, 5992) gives 1.06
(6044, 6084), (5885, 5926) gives 1.16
